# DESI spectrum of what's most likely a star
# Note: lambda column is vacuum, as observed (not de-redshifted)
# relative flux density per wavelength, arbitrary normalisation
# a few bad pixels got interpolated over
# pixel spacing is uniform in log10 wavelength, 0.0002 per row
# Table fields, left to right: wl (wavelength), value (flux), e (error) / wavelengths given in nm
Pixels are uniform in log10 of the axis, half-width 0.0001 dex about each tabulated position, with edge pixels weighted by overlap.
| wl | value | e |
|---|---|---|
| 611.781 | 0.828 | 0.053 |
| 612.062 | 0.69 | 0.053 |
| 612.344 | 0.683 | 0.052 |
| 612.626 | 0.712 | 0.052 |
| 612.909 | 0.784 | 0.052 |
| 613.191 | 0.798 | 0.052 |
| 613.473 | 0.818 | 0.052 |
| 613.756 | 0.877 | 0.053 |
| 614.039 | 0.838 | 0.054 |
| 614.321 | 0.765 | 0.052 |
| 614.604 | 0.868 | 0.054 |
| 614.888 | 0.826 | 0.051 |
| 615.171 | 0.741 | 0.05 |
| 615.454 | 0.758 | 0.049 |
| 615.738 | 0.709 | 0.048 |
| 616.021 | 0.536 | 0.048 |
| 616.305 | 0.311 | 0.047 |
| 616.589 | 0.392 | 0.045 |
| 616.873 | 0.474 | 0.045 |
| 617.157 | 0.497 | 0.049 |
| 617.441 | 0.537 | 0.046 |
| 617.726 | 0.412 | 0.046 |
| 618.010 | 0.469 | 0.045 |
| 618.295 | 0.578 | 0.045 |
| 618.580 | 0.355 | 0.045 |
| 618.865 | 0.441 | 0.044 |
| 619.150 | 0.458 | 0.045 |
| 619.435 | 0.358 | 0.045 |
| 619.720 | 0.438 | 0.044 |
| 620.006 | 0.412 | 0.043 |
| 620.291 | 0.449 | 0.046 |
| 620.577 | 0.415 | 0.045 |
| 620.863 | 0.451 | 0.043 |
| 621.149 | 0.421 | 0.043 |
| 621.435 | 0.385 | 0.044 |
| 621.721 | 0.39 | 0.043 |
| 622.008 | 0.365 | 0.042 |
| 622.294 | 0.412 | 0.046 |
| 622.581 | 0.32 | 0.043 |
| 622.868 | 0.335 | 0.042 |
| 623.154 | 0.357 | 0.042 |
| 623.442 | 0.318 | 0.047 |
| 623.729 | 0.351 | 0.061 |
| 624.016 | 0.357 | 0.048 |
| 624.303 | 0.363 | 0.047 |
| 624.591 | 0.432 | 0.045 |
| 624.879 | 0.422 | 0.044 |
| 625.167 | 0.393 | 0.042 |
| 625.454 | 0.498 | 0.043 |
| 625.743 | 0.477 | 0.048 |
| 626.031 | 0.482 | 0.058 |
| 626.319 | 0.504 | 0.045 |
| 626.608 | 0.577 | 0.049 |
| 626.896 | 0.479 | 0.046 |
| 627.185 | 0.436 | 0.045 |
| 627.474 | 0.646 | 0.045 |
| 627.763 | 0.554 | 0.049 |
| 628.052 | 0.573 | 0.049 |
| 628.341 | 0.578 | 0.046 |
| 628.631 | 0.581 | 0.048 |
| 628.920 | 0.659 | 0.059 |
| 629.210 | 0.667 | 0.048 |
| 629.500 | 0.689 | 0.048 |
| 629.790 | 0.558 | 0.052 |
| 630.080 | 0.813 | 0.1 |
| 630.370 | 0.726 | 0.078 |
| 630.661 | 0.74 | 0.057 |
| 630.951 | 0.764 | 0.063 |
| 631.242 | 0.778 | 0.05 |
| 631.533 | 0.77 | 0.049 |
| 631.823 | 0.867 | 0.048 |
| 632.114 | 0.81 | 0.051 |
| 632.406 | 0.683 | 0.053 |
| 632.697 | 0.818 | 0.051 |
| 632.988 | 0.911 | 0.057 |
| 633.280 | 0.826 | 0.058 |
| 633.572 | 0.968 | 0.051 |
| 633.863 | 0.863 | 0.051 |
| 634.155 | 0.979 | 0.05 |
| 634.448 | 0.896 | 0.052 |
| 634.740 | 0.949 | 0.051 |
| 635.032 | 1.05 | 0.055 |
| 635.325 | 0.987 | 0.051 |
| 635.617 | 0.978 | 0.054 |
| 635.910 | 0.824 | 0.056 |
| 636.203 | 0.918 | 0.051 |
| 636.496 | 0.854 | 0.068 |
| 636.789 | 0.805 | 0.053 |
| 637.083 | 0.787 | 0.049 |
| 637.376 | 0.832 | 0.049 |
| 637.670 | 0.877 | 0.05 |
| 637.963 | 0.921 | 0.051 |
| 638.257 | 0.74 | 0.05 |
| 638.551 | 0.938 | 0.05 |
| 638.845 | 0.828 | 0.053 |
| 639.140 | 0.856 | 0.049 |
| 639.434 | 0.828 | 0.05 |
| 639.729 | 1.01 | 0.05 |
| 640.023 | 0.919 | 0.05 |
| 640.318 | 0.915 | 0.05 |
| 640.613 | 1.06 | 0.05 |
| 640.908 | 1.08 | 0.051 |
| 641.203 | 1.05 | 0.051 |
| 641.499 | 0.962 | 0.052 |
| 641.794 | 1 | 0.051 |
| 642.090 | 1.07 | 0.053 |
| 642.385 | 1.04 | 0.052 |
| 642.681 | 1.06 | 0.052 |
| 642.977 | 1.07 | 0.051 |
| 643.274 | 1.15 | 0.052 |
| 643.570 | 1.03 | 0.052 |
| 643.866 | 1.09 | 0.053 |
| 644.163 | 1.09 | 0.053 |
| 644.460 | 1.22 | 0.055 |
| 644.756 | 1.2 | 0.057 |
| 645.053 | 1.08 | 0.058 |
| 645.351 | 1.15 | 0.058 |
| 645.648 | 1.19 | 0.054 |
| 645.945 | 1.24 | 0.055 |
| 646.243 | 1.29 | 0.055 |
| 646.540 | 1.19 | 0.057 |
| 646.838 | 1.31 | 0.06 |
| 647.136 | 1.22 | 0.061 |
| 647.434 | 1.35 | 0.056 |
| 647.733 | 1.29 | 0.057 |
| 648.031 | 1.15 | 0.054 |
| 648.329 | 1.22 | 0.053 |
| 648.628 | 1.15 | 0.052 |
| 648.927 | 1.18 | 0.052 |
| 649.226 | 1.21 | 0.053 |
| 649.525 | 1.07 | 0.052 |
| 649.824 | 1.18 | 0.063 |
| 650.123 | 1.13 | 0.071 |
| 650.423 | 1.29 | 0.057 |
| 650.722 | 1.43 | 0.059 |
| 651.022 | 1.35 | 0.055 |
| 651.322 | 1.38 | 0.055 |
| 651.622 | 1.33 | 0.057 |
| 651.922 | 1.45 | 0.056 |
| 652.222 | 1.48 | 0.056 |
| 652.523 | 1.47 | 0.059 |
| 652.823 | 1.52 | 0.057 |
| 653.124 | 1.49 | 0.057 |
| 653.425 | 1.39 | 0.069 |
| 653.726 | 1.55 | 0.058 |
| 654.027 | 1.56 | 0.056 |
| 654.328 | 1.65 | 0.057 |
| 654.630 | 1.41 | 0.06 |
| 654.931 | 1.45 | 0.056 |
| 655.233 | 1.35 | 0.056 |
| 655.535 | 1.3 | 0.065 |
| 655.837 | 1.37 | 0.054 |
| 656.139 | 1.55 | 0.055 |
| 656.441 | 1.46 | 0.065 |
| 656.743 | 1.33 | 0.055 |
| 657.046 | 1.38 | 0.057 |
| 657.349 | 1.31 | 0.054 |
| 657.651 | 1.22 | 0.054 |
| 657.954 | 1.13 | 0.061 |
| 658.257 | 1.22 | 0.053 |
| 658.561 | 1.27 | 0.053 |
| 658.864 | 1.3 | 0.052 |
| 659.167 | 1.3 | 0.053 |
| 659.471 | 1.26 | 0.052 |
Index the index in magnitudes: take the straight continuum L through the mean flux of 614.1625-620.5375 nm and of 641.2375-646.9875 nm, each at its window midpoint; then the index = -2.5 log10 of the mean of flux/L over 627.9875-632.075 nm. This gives 0.163 mag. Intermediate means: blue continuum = 0.534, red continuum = 1.13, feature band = 0.703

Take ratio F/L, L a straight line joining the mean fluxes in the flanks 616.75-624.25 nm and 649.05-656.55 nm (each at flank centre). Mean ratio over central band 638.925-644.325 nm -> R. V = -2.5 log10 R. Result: 0.043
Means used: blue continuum 0.413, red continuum 1.39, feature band 1.01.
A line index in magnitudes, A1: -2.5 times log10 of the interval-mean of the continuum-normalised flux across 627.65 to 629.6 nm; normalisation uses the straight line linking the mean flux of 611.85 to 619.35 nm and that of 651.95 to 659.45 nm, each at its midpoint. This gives 0.39 mag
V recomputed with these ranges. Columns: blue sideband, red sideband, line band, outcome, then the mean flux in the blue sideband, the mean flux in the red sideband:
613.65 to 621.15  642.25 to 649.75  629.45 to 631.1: 0.16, 0.548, 1.17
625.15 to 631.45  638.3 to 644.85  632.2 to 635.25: -0.16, 0.605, 1.02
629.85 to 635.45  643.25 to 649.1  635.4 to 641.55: 0.10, 0.848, 1.19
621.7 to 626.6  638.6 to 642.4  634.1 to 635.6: -0.25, 0.404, 0.968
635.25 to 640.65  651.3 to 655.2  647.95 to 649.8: 0.12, 0.884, 1.47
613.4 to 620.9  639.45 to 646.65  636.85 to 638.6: 0.16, 0.561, 1.08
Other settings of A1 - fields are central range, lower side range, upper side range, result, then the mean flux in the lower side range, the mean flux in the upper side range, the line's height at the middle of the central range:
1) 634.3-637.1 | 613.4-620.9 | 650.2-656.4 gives 0.111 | 0.561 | 1.44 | 1.01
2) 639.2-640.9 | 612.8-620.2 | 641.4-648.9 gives 0.110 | 0.592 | 1.15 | 1.05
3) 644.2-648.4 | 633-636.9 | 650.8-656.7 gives 0.015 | 0.916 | 1.45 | 1.24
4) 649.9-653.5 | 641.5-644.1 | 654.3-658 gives -0.096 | 1.06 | 1.38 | 1.27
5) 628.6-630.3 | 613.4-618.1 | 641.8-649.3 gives 0.297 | 0.636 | 1.17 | 0.88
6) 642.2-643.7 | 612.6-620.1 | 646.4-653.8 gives 0.085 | 0.597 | 1.31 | 1.16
